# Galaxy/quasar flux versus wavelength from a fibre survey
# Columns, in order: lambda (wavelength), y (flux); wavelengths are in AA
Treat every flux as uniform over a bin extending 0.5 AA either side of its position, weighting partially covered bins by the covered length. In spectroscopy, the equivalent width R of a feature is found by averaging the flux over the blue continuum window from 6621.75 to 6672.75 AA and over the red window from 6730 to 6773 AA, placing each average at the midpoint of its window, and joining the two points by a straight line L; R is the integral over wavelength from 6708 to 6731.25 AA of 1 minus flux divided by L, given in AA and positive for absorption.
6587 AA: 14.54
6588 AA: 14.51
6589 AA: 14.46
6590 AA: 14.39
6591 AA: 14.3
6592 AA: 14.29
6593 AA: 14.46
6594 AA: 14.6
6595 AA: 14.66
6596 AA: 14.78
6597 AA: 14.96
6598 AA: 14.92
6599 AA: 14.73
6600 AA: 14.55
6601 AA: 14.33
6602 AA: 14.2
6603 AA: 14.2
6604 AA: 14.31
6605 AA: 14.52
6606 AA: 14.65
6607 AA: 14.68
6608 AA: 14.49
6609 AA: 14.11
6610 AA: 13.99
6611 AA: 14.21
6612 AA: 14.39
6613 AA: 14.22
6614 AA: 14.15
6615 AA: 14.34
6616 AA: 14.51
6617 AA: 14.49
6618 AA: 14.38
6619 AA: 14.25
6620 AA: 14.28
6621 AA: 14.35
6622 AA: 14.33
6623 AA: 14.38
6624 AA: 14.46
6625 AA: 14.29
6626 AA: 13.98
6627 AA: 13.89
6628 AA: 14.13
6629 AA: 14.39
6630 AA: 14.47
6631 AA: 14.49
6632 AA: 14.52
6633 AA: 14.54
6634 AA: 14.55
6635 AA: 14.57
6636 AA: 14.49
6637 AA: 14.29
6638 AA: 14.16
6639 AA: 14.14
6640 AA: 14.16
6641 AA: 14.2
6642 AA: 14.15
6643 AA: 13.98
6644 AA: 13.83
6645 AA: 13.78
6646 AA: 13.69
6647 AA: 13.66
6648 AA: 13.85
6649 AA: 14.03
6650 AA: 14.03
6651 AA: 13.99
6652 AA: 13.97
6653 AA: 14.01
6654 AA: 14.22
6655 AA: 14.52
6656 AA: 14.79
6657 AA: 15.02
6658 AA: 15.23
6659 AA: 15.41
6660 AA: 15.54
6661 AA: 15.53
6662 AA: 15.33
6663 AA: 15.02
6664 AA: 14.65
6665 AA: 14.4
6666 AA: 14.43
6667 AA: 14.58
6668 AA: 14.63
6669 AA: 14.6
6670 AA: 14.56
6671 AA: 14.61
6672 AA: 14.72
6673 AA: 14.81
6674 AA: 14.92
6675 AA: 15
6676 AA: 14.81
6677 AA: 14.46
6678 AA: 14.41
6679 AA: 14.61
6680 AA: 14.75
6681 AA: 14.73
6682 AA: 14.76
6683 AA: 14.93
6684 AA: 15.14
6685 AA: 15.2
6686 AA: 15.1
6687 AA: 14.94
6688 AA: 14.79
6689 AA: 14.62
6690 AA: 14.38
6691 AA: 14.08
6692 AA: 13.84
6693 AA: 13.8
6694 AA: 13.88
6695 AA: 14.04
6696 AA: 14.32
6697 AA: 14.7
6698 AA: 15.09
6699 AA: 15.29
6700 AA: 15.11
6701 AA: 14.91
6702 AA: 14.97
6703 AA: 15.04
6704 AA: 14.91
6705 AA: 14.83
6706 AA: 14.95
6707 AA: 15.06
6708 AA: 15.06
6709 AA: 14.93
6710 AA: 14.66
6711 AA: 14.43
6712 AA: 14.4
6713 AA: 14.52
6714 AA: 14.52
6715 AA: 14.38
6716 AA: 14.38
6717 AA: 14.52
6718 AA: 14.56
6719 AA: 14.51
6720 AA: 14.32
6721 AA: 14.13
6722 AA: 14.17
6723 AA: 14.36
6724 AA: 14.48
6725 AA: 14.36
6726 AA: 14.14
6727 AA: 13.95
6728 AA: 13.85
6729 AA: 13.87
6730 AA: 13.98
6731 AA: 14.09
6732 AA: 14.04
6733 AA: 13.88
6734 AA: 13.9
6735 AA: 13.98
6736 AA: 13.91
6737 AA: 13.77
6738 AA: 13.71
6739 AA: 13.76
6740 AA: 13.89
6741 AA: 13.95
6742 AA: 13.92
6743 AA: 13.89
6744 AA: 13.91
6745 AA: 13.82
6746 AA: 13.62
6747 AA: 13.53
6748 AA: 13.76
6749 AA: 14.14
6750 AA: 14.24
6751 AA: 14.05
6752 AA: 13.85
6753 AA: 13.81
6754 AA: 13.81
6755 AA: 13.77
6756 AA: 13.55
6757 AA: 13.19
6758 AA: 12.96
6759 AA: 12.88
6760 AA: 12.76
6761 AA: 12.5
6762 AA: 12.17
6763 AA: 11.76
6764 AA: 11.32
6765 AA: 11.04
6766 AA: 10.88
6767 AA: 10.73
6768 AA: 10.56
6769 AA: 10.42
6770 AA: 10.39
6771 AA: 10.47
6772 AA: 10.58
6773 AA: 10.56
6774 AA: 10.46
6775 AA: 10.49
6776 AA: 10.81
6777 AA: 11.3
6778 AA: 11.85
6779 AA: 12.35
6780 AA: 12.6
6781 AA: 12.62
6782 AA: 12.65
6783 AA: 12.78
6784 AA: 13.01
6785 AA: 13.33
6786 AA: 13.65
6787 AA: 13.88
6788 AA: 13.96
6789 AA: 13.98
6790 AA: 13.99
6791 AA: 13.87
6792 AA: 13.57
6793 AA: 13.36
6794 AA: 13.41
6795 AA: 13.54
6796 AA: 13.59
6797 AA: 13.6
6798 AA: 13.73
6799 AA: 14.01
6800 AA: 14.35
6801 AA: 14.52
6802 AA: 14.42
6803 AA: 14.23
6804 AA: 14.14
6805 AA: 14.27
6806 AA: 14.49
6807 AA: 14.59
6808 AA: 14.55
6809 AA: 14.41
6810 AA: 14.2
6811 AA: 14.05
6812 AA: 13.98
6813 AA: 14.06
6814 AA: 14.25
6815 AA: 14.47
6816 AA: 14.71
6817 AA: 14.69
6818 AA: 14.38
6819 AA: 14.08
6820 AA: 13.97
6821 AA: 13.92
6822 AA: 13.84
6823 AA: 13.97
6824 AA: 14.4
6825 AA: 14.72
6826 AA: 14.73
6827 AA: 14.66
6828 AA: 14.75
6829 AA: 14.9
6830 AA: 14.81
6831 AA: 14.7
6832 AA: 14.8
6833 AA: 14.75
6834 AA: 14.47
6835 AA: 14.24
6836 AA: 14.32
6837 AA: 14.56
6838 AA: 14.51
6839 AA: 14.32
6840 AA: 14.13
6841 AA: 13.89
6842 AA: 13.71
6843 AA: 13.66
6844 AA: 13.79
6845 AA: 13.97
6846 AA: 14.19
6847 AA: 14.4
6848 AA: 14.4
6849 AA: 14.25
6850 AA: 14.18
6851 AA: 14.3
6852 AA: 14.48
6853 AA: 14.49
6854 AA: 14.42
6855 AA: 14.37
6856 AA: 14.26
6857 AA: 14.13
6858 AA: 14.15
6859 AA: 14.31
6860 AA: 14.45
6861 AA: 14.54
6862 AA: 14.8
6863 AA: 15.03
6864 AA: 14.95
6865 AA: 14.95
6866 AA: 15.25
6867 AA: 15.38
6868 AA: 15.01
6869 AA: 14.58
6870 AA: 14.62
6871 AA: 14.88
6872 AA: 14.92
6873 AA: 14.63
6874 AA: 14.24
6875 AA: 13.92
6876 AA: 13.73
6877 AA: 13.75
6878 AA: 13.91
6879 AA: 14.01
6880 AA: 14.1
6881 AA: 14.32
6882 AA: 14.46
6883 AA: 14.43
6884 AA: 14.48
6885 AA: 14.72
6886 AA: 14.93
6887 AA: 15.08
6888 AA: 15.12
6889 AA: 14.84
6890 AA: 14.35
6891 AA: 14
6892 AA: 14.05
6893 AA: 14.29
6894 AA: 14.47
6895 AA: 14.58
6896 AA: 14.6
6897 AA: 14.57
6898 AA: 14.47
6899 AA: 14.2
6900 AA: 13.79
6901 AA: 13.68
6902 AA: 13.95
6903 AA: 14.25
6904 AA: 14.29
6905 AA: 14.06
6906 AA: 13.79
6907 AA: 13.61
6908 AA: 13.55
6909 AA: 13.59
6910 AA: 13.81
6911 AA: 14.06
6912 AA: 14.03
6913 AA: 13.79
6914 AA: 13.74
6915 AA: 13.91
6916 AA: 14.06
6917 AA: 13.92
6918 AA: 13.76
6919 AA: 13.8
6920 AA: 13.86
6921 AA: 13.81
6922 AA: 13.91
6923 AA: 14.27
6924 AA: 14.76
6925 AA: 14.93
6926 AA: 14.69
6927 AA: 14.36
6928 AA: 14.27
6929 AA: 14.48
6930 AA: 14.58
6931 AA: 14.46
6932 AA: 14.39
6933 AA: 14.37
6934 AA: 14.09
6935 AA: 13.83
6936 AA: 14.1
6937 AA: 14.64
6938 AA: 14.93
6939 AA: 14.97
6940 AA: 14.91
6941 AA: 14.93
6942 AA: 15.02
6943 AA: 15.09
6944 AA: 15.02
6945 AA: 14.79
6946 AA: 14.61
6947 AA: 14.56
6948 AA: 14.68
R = -1.6 AA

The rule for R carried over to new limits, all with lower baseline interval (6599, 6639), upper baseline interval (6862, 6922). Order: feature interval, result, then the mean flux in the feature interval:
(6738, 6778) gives 5.1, 12.5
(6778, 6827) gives 1.4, 13.9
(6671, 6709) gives -1.1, 14.7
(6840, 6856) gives 0.1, 14.2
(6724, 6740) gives 0.4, 14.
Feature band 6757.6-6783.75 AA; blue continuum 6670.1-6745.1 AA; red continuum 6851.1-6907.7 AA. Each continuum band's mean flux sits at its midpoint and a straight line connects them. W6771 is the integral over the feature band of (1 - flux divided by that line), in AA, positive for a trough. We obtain 5.2 AA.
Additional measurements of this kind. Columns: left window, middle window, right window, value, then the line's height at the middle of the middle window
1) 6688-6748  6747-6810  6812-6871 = 6.3 AA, 14.4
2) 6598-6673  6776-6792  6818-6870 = 1.6 AA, 14.4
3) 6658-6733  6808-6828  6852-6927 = 0.2 AA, 14.4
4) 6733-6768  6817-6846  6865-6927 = -1.1 AA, 13.8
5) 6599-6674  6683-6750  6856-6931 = 0.1 AA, 14.4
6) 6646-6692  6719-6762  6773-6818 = 0.6 AA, 14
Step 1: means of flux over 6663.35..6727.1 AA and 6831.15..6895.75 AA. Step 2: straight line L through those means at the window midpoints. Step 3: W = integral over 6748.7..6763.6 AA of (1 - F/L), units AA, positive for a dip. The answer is 1.3 AA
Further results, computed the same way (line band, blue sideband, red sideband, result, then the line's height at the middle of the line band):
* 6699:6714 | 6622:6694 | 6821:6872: -0.4 AA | 14.5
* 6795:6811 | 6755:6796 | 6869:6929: -1.8 AA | 12.7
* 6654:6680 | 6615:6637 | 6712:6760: -1.1 AA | 14.2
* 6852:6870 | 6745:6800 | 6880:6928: -1.2 AA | 13.7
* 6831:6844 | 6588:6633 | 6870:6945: 0.0 AA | 14.3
